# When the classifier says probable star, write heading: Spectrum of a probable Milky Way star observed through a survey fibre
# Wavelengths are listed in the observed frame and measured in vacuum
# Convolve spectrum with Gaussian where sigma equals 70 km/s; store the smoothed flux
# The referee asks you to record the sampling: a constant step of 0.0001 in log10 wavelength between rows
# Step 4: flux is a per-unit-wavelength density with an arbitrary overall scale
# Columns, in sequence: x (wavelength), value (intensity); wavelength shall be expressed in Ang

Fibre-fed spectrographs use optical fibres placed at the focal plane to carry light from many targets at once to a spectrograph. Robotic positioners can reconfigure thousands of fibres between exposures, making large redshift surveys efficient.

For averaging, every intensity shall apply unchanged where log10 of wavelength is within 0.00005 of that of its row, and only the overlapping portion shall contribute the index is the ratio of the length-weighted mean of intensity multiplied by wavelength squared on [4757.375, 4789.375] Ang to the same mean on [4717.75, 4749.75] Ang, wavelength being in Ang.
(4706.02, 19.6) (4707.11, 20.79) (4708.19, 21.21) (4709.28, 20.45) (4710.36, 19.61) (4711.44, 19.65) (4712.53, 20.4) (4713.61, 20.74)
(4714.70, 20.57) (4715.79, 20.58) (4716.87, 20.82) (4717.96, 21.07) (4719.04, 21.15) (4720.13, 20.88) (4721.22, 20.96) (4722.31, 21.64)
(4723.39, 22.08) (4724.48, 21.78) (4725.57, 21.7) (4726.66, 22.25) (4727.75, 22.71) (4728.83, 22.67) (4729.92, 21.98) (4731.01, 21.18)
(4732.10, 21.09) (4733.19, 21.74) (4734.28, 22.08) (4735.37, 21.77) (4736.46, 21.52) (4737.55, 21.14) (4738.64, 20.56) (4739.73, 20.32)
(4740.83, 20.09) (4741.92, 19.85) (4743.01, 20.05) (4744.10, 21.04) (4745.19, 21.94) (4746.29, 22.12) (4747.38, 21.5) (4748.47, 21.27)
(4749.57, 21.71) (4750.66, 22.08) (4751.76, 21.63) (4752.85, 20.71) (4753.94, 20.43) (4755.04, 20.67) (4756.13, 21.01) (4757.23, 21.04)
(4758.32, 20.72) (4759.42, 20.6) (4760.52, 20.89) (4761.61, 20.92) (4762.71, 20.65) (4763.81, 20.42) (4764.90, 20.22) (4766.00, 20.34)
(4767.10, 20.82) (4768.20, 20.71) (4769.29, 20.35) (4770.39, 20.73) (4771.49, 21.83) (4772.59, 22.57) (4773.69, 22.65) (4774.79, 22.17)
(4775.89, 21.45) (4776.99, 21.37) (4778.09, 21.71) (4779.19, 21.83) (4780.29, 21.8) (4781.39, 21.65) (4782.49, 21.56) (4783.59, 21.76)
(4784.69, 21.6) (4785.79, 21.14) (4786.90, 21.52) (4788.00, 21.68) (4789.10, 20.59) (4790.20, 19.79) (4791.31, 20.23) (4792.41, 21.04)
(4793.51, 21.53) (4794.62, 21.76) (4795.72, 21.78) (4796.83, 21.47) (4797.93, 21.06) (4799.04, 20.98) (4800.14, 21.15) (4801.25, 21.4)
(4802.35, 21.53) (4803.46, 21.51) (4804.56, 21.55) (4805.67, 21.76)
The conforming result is 1.01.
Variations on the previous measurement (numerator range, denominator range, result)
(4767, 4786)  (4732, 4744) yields 1.05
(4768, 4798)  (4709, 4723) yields 1.07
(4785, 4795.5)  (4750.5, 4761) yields 1.02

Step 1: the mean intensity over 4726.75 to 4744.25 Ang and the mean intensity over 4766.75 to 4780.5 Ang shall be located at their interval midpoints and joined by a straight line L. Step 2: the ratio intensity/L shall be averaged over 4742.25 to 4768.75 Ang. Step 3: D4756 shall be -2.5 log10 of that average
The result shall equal 0.023 mag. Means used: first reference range 21.3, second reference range 21.5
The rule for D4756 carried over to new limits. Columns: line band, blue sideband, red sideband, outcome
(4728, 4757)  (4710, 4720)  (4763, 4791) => -0.02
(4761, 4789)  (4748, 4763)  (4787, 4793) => -0.02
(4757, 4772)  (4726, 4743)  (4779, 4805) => 0.03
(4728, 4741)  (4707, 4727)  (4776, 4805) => -0.02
